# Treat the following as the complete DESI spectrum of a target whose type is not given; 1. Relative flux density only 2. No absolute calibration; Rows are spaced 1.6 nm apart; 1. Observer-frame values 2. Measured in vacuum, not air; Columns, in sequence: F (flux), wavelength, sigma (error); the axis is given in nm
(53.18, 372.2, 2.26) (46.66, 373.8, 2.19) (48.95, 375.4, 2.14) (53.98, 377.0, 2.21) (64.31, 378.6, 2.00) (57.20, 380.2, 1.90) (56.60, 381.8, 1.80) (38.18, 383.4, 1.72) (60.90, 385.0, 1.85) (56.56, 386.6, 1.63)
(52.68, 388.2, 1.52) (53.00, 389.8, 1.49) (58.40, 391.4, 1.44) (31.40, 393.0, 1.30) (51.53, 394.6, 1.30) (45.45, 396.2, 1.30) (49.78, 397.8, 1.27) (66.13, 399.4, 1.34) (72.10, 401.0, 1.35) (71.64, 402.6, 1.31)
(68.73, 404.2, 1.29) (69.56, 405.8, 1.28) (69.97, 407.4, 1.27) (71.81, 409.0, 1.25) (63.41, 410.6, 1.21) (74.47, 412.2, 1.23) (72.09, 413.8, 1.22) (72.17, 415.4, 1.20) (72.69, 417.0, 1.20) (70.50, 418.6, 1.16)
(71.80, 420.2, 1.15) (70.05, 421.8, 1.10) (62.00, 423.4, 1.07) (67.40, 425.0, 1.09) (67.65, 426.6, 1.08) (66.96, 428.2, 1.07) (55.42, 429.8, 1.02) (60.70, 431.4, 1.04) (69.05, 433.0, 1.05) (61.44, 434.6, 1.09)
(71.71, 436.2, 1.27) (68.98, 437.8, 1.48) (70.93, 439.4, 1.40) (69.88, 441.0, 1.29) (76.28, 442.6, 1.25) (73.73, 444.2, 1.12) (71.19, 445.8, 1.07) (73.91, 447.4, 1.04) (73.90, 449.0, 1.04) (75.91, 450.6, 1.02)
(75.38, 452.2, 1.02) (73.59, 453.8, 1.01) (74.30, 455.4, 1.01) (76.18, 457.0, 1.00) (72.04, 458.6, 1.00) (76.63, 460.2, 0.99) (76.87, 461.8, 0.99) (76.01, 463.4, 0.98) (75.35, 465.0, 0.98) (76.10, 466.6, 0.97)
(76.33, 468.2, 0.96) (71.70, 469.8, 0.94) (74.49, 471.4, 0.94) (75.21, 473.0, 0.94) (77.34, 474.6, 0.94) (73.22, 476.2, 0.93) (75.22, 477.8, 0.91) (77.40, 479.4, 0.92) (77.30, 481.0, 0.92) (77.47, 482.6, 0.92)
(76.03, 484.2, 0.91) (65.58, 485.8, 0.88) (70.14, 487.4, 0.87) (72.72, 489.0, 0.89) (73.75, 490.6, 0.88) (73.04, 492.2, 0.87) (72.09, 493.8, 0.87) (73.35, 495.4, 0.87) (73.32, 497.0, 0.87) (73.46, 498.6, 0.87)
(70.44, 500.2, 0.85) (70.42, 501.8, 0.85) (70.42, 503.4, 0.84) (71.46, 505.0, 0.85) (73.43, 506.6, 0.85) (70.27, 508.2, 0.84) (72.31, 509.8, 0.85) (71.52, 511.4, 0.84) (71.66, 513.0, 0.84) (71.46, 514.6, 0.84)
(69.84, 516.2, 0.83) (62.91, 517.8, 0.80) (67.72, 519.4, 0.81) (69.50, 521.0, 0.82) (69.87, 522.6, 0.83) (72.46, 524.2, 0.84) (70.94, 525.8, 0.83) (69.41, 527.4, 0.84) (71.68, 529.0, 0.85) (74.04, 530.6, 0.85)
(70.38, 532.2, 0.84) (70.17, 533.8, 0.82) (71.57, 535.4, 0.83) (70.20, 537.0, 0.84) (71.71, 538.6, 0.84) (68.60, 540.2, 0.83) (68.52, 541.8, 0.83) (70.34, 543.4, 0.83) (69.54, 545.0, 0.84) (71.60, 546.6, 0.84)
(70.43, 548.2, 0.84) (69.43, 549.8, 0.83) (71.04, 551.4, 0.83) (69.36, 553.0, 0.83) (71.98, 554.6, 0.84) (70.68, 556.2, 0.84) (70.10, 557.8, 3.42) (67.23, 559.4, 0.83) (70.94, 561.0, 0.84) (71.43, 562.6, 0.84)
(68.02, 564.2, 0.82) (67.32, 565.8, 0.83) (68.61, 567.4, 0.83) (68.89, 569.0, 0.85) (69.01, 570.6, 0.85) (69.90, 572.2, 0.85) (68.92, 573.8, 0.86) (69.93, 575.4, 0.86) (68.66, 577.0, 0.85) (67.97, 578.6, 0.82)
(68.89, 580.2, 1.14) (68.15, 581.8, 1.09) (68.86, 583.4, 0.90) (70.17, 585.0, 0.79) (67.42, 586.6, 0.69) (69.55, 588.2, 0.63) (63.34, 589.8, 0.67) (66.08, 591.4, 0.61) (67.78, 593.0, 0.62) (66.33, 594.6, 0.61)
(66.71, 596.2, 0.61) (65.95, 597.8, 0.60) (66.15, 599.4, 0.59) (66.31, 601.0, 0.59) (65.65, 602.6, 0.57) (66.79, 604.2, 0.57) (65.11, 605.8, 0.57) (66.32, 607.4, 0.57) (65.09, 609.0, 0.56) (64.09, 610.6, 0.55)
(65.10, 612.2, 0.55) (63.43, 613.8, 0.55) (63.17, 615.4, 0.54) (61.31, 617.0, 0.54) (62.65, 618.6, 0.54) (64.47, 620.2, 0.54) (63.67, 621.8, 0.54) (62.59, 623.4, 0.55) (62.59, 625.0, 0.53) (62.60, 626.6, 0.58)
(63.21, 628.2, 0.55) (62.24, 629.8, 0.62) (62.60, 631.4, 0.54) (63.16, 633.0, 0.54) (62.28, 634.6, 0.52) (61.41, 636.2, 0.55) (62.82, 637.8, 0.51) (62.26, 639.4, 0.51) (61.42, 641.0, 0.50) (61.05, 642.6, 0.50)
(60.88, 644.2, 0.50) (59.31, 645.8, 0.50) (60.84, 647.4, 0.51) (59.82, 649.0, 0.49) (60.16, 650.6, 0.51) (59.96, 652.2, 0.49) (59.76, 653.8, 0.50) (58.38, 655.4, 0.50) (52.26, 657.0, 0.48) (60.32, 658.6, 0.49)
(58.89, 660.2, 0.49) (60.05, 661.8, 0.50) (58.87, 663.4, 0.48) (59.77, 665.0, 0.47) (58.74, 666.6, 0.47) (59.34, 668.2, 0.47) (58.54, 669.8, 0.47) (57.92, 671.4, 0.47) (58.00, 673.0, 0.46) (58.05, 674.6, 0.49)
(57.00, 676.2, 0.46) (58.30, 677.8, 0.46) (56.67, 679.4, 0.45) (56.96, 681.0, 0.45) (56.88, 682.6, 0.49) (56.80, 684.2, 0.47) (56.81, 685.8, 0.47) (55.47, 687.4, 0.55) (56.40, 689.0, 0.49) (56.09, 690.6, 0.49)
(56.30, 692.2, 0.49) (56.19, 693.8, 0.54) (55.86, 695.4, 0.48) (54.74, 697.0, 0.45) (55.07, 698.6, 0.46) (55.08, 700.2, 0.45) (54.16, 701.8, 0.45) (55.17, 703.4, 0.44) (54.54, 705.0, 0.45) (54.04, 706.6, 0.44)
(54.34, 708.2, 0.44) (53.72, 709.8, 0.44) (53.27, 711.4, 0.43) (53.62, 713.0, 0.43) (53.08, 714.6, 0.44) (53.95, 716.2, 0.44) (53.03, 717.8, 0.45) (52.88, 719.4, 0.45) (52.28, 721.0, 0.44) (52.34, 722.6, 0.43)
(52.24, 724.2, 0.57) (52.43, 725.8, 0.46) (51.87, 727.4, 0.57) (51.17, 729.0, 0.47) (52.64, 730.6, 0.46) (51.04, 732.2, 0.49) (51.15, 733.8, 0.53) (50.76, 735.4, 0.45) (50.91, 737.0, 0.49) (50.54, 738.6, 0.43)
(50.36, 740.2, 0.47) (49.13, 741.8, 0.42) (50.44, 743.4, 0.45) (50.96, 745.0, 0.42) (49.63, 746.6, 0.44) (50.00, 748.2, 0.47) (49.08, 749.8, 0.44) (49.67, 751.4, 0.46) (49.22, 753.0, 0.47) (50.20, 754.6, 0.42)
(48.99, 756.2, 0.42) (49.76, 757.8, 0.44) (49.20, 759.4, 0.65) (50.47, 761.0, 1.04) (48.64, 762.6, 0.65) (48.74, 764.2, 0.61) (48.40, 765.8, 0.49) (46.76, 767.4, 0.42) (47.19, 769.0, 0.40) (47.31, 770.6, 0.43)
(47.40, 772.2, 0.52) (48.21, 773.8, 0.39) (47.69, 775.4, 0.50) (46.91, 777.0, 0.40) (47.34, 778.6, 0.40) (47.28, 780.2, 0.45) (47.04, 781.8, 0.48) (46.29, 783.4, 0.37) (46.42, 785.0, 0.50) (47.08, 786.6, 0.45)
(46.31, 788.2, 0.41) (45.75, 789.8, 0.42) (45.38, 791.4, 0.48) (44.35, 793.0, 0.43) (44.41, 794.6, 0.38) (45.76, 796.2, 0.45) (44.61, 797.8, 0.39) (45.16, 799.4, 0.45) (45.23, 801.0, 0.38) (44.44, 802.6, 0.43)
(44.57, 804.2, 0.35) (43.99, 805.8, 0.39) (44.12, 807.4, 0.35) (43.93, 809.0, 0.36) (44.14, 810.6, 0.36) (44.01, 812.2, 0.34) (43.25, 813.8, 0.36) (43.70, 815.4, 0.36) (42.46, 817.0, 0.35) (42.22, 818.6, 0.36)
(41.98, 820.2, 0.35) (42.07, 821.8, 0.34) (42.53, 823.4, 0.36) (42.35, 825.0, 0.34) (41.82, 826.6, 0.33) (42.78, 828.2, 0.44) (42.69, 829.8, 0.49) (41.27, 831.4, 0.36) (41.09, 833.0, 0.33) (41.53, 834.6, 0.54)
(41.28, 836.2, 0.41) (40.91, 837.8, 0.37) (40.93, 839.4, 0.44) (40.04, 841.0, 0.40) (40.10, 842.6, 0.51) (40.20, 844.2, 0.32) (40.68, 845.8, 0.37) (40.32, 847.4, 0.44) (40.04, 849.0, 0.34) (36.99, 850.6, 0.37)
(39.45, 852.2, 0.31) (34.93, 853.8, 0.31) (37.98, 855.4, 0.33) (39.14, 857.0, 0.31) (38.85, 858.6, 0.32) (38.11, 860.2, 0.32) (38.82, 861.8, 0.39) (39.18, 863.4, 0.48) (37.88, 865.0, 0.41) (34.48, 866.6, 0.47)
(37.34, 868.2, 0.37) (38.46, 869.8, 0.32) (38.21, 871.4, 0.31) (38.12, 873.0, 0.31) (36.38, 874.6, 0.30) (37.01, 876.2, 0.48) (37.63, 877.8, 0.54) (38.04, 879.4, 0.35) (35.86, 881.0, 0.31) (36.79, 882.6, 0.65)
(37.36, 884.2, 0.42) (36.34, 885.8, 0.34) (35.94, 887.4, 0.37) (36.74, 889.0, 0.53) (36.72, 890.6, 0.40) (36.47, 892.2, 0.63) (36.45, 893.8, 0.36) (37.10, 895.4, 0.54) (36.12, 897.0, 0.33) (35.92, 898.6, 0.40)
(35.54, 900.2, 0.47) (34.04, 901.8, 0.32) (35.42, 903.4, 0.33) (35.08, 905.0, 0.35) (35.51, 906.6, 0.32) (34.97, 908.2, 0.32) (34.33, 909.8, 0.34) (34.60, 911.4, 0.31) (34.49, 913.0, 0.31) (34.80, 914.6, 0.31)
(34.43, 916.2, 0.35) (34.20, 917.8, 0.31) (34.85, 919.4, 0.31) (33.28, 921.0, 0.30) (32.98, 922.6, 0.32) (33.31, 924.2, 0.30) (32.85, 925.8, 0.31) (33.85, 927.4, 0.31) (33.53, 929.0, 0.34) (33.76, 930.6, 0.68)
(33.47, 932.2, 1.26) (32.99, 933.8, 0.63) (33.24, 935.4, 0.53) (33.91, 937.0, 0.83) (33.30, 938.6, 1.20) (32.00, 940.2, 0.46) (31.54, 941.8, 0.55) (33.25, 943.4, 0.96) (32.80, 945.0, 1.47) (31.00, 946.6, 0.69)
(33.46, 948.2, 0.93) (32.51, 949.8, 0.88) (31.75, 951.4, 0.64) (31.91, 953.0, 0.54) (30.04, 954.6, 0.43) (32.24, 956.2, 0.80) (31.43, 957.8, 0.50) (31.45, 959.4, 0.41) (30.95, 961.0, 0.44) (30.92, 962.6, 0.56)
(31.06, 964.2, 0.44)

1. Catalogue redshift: 0.000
